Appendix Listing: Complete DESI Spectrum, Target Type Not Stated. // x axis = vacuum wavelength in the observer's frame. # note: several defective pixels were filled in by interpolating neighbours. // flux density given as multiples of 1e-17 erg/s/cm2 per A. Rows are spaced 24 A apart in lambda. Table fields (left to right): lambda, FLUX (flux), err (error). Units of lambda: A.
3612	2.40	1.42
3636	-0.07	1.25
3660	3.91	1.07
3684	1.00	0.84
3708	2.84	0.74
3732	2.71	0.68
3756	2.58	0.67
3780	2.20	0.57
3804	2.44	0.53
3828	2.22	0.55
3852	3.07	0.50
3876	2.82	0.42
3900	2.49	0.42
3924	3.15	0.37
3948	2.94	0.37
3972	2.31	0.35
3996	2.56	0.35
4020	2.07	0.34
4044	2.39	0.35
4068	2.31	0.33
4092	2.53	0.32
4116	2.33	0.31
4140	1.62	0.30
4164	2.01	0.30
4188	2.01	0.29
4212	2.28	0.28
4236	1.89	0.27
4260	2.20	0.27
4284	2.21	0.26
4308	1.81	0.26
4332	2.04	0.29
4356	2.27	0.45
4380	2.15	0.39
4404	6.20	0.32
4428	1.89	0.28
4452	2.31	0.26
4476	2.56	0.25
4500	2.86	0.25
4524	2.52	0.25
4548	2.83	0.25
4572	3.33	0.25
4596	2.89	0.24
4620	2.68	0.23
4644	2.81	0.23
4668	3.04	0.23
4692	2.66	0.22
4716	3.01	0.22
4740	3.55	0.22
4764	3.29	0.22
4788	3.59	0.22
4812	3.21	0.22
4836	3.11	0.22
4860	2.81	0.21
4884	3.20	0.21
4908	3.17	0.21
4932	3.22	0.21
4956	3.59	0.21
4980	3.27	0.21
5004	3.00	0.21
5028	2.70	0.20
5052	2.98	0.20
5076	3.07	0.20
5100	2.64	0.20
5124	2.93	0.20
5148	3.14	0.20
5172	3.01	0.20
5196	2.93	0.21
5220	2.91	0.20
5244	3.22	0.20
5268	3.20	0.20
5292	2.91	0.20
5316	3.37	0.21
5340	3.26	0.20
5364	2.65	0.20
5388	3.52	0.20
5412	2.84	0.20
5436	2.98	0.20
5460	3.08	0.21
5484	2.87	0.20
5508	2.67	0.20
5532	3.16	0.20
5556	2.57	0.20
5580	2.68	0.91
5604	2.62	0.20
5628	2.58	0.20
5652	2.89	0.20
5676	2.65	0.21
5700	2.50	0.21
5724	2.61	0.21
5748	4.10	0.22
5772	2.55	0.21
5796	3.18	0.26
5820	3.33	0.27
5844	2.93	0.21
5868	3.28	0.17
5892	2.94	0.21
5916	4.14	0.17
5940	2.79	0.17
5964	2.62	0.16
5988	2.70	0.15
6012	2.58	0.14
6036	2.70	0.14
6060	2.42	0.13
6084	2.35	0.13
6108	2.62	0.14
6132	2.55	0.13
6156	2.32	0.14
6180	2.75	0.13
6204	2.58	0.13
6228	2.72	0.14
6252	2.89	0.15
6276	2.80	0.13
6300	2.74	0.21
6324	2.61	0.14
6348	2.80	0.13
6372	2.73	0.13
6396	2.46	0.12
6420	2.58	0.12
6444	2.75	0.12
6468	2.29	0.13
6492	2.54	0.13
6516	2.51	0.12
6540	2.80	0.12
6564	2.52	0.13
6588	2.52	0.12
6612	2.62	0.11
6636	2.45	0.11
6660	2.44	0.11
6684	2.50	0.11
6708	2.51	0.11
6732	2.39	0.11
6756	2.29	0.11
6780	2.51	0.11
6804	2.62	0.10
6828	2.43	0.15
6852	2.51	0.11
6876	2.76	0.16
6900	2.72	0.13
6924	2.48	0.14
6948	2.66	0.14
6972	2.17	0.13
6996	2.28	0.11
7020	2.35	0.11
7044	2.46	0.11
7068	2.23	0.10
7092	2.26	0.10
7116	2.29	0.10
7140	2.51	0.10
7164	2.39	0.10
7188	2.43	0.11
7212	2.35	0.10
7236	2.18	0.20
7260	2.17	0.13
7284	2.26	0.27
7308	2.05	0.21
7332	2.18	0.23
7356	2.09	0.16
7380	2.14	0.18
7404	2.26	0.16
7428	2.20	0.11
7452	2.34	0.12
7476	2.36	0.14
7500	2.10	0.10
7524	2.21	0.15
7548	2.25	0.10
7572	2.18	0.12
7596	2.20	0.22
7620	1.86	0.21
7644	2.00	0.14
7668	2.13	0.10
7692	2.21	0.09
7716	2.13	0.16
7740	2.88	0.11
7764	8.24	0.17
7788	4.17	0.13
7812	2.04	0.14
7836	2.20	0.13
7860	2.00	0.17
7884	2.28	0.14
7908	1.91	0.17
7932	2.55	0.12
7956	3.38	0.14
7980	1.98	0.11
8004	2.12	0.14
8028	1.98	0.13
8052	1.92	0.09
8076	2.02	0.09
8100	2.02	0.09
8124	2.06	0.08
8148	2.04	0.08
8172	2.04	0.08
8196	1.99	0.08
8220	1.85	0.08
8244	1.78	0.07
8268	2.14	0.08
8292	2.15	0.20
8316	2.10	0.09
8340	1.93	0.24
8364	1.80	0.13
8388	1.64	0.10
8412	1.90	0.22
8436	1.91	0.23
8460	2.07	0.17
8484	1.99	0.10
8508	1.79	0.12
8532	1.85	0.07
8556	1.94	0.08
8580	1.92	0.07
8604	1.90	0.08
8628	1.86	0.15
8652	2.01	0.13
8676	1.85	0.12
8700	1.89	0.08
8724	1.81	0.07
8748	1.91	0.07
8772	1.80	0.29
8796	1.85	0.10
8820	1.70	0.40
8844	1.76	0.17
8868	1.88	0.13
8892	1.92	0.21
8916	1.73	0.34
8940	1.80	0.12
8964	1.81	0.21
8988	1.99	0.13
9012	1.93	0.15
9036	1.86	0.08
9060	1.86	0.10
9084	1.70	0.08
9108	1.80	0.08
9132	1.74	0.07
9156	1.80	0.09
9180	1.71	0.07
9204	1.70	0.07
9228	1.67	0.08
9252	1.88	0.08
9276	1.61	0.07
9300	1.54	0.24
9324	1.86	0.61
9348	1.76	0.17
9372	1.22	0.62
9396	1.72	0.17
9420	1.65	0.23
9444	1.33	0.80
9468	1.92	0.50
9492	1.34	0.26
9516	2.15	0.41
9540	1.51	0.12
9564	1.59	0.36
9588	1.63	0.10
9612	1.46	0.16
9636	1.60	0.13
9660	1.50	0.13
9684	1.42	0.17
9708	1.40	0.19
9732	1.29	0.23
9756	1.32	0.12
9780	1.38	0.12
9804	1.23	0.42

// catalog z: 0.182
